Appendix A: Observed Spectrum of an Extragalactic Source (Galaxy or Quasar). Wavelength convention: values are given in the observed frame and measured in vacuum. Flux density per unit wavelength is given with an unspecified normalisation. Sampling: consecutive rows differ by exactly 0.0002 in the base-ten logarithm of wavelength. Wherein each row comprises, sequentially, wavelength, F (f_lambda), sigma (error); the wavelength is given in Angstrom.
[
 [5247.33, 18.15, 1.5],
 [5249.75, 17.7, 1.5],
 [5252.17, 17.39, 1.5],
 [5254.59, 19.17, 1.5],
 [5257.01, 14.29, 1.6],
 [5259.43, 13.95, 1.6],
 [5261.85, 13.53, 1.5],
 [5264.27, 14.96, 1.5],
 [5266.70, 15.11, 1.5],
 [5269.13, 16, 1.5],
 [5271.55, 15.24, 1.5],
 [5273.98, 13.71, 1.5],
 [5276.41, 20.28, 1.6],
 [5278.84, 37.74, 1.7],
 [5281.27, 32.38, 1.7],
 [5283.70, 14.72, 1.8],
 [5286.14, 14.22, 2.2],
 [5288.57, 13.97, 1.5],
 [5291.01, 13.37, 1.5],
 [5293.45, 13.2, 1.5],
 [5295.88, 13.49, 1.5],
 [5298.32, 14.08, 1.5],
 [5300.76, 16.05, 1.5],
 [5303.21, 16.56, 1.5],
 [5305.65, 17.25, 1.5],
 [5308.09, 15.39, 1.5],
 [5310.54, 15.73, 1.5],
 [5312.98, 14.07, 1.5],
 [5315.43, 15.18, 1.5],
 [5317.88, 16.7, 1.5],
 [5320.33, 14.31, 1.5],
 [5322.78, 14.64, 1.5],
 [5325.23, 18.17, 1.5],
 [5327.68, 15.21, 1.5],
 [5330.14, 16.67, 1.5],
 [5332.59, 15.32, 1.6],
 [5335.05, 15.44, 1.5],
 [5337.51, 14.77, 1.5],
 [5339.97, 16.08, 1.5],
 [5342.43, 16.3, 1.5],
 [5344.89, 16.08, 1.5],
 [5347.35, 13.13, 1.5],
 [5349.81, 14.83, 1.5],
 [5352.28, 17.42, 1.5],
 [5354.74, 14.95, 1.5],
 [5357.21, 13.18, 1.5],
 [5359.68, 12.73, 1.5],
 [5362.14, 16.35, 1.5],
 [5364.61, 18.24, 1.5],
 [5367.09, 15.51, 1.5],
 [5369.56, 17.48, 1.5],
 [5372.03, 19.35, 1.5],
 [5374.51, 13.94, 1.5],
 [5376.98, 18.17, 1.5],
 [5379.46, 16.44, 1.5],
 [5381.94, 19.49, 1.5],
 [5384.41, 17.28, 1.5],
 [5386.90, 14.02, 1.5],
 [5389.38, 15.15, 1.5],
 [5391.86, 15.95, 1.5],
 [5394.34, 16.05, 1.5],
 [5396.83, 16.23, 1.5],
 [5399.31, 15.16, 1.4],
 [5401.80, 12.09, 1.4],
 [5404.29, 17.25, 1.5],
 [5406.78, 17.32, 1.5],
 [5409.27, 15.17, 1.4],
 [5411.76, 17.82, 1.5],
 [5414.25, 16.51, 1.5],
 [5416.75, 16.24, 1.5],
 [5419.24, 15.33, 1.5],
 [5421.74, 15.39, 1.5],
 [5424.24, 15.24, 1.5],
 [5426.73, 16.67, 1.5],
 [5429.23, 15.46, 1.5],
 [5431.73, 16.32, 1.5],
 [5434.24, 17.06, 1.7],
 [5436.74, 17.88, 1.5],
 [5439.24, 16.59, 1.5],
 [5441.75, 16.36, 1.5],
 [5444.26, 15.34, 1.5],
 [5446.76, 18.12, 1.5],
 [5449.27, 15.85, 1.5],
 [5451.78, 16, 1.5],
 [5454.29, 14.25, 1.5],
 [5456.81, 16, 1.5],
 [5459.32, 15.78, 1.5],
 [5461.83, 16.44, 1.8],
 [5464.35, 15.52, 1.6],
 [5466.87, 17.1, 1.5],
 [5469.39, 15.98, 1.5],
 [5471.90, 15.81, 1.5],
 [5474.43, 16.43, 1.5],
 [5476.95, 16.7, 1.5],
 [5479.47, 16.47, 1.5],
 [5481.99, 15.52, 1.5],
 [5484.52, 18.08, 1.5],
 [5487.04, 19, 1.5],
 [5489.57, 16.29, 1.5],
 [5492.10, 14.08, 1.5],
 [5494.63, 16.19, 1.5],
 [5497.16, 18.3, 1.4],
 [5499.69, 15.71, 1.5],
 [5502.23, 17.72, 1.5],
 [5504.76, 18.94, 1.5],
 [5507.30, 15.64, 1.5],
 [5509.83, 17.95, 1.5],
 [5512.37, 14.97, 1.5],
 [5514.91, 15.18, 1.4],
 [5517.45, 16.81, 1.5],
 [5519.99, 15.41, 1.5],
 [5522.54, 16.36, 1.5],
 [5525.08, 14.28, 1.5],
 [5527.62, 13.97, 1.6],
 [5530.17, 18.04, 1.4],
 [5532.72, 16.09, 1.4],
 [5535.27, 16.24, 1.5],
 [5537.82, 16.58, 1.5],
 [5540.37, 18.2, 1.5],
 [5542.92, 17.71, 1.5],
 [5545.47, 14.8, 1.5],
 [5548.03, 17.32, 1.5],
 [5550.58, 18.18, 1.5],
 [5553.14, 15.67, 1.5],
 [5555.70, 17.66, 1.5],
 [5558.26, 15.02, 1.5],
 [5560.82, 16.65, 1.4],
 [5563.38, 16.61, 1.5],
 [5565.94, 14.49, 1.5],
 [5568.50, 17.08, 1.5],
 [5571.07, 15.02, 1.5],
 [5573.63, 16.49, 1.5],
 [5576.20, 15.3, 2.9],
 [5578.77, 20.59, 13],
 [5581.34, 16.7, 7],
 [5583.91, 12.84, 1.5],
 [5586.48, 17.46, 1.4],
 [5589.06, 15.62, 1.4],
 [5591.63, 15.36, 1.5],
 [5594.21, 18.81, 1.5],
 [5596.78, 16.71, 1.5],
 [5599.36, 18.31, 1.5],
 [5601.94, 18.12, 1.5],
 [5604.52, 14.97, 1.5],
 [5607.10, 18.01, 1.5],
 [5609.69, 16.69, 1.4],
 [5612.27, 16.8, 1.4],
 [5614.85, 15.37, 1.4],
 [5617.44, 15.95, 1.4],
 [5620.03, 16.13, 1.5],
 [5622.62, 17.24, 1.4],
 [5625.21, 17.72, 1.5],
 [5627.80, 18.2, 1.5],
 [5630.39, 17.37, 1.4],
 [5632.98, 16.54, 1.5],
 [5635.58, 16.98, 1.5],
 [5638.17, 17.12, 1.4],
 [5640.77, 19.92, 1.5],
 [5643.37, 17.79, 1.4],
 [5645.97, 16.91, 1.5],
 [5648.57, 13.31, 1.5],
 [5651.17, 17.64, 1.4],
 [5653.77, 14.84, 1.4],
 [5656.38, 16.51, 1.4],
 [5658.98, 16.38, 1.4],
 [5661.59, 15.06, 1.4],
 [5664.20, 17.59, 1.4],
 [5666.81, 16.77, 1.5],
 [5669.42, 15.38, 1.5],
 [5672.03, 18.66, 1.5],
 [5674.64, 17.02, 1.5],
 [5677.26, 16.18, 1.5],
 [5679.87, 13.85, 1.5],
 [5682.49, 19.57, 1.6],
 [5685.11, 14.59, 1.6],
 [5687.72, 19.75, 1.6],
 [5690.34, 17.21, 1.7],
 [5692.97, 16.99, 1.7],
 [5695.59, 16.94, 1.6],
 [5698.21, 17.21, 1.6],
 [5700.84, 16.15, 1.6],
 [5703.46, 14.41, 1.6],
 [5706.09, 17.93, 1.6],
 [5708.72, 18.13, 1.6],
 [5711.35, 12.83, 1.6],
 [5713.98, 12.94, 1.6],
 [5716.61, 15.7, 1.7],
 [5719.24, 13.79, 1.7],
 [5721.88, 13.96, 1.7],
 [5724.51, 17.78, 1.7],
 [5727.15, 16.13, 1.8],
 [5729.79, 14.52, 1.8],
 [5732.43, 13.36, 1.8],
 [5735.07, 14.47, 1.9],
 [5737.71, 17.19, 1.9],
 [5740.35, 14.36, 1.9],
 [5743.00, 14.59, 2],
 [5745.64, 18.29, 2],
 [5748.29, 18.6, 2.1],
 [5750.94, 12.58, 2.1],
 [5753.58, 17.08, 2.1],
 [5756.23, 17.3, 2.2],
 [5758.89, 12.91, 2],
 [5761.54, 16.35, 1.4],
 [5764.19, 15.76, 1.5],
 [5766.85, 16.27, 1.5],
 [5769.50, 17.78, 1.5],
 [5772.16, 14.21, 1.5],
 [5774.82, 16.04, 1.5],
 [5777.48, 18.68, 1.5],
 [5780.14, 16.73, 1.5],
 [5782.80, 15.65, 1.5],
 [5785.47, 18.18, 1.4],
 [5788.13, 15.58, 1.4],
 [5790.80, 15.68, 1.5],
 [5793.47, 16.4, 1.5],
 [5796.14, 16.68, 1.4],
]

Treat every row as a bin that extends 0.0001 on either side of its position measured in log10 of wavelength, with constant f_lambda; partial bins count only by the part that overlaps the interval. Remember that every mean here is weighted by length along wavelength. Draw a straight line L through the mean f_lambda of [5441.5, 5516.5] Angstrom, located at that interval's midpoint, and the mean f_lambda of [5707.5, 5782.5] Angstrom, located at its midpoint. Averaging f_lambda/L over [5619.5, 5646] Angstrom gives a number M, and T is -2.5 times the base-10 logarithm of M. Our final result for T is -0.10 mag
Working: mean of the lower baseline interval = 16.4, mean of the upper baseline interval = 15.7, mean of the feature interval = 17.5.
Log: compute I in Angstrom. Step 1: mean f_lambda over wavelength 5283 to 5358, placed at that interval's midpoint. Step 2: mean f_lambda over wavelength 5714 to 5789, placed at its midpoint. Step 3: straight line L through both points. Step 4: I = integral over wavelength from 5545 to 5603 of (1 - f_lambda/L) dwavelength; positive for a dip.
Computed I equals -3.81 Angstrom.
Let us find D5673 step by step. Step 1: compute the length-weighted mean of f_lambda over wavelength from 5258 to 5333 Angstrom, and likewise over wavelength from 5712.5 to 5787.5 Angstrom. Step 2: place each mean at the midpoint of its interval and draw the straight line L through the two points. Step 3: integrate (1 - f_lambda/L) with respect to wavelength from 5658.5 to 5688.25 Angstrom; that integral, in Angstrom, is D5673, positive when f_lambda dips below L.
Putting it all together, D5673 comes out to -1.5 Angstrom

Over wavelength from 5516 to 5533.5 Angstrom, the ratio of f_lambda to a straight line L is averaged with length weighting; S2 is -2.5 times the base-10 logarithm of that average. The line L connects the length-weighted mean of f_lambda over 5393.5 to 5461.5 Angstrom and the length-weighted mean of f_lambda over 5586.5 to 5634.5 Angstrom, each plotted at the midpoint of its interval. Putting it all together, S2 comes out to 0.05 mag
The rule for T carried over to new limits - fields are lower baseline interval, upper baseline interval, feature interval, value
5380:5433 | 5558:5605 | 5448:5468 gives 0.02 mag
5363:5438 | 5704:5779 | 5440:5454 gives 0.00 mag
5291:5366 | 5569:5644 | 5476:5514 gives -0.03 mag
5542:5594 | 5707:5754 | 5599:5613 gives -0.06 mag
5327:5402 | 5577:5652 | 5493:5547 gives 0.01 mag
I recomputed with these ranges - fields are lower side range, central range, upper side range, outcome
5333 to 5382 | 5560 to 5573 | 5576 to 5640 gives 0.6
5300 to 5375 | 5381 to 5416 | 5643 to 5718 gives -0.5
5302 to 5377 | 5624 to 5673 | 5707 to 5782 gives -3.7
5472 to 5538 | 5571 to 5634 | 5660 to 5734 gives -2.1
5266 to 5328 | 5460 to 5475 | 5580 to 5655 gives 0.5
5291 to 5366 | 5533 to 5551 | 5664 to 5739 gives -1.3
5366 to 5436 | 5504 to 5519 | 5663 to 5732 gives -0.2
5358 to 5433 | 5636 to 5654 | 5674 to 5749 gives -1.0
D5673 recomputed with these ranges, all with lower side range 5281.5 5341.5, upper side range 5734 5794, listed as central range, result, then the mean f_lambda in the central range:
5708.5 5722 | 1.5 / 14.3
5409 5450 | -1.8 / 16.4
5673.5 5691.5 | -1.0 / 16.9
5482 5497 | -1.0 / 16.7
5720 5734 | 0.9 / 15.1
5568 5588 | -0.7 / 16.4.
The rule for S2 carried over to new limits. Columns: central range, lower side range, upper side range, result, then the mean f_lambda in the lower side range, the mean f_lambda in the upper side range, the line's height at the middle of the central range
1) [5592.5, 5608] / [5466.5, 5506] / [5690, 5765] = -0.08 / 16.8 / 15.7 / 16.3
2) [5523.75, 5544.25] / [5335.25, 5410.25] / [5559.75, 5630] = 0.00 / 15.9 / 16.7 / 16.4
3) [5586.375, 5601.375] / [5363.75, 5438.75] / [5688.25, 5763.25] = -0.07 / 16.3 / 15.7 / 16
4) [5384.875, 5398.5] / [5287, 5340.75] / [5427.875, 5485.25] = 0.02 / 15.2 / 16.3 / 15.8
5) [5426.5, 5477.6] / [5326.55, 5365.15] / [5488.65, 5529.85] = -0.03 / 15.4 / 16.2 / 15.9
